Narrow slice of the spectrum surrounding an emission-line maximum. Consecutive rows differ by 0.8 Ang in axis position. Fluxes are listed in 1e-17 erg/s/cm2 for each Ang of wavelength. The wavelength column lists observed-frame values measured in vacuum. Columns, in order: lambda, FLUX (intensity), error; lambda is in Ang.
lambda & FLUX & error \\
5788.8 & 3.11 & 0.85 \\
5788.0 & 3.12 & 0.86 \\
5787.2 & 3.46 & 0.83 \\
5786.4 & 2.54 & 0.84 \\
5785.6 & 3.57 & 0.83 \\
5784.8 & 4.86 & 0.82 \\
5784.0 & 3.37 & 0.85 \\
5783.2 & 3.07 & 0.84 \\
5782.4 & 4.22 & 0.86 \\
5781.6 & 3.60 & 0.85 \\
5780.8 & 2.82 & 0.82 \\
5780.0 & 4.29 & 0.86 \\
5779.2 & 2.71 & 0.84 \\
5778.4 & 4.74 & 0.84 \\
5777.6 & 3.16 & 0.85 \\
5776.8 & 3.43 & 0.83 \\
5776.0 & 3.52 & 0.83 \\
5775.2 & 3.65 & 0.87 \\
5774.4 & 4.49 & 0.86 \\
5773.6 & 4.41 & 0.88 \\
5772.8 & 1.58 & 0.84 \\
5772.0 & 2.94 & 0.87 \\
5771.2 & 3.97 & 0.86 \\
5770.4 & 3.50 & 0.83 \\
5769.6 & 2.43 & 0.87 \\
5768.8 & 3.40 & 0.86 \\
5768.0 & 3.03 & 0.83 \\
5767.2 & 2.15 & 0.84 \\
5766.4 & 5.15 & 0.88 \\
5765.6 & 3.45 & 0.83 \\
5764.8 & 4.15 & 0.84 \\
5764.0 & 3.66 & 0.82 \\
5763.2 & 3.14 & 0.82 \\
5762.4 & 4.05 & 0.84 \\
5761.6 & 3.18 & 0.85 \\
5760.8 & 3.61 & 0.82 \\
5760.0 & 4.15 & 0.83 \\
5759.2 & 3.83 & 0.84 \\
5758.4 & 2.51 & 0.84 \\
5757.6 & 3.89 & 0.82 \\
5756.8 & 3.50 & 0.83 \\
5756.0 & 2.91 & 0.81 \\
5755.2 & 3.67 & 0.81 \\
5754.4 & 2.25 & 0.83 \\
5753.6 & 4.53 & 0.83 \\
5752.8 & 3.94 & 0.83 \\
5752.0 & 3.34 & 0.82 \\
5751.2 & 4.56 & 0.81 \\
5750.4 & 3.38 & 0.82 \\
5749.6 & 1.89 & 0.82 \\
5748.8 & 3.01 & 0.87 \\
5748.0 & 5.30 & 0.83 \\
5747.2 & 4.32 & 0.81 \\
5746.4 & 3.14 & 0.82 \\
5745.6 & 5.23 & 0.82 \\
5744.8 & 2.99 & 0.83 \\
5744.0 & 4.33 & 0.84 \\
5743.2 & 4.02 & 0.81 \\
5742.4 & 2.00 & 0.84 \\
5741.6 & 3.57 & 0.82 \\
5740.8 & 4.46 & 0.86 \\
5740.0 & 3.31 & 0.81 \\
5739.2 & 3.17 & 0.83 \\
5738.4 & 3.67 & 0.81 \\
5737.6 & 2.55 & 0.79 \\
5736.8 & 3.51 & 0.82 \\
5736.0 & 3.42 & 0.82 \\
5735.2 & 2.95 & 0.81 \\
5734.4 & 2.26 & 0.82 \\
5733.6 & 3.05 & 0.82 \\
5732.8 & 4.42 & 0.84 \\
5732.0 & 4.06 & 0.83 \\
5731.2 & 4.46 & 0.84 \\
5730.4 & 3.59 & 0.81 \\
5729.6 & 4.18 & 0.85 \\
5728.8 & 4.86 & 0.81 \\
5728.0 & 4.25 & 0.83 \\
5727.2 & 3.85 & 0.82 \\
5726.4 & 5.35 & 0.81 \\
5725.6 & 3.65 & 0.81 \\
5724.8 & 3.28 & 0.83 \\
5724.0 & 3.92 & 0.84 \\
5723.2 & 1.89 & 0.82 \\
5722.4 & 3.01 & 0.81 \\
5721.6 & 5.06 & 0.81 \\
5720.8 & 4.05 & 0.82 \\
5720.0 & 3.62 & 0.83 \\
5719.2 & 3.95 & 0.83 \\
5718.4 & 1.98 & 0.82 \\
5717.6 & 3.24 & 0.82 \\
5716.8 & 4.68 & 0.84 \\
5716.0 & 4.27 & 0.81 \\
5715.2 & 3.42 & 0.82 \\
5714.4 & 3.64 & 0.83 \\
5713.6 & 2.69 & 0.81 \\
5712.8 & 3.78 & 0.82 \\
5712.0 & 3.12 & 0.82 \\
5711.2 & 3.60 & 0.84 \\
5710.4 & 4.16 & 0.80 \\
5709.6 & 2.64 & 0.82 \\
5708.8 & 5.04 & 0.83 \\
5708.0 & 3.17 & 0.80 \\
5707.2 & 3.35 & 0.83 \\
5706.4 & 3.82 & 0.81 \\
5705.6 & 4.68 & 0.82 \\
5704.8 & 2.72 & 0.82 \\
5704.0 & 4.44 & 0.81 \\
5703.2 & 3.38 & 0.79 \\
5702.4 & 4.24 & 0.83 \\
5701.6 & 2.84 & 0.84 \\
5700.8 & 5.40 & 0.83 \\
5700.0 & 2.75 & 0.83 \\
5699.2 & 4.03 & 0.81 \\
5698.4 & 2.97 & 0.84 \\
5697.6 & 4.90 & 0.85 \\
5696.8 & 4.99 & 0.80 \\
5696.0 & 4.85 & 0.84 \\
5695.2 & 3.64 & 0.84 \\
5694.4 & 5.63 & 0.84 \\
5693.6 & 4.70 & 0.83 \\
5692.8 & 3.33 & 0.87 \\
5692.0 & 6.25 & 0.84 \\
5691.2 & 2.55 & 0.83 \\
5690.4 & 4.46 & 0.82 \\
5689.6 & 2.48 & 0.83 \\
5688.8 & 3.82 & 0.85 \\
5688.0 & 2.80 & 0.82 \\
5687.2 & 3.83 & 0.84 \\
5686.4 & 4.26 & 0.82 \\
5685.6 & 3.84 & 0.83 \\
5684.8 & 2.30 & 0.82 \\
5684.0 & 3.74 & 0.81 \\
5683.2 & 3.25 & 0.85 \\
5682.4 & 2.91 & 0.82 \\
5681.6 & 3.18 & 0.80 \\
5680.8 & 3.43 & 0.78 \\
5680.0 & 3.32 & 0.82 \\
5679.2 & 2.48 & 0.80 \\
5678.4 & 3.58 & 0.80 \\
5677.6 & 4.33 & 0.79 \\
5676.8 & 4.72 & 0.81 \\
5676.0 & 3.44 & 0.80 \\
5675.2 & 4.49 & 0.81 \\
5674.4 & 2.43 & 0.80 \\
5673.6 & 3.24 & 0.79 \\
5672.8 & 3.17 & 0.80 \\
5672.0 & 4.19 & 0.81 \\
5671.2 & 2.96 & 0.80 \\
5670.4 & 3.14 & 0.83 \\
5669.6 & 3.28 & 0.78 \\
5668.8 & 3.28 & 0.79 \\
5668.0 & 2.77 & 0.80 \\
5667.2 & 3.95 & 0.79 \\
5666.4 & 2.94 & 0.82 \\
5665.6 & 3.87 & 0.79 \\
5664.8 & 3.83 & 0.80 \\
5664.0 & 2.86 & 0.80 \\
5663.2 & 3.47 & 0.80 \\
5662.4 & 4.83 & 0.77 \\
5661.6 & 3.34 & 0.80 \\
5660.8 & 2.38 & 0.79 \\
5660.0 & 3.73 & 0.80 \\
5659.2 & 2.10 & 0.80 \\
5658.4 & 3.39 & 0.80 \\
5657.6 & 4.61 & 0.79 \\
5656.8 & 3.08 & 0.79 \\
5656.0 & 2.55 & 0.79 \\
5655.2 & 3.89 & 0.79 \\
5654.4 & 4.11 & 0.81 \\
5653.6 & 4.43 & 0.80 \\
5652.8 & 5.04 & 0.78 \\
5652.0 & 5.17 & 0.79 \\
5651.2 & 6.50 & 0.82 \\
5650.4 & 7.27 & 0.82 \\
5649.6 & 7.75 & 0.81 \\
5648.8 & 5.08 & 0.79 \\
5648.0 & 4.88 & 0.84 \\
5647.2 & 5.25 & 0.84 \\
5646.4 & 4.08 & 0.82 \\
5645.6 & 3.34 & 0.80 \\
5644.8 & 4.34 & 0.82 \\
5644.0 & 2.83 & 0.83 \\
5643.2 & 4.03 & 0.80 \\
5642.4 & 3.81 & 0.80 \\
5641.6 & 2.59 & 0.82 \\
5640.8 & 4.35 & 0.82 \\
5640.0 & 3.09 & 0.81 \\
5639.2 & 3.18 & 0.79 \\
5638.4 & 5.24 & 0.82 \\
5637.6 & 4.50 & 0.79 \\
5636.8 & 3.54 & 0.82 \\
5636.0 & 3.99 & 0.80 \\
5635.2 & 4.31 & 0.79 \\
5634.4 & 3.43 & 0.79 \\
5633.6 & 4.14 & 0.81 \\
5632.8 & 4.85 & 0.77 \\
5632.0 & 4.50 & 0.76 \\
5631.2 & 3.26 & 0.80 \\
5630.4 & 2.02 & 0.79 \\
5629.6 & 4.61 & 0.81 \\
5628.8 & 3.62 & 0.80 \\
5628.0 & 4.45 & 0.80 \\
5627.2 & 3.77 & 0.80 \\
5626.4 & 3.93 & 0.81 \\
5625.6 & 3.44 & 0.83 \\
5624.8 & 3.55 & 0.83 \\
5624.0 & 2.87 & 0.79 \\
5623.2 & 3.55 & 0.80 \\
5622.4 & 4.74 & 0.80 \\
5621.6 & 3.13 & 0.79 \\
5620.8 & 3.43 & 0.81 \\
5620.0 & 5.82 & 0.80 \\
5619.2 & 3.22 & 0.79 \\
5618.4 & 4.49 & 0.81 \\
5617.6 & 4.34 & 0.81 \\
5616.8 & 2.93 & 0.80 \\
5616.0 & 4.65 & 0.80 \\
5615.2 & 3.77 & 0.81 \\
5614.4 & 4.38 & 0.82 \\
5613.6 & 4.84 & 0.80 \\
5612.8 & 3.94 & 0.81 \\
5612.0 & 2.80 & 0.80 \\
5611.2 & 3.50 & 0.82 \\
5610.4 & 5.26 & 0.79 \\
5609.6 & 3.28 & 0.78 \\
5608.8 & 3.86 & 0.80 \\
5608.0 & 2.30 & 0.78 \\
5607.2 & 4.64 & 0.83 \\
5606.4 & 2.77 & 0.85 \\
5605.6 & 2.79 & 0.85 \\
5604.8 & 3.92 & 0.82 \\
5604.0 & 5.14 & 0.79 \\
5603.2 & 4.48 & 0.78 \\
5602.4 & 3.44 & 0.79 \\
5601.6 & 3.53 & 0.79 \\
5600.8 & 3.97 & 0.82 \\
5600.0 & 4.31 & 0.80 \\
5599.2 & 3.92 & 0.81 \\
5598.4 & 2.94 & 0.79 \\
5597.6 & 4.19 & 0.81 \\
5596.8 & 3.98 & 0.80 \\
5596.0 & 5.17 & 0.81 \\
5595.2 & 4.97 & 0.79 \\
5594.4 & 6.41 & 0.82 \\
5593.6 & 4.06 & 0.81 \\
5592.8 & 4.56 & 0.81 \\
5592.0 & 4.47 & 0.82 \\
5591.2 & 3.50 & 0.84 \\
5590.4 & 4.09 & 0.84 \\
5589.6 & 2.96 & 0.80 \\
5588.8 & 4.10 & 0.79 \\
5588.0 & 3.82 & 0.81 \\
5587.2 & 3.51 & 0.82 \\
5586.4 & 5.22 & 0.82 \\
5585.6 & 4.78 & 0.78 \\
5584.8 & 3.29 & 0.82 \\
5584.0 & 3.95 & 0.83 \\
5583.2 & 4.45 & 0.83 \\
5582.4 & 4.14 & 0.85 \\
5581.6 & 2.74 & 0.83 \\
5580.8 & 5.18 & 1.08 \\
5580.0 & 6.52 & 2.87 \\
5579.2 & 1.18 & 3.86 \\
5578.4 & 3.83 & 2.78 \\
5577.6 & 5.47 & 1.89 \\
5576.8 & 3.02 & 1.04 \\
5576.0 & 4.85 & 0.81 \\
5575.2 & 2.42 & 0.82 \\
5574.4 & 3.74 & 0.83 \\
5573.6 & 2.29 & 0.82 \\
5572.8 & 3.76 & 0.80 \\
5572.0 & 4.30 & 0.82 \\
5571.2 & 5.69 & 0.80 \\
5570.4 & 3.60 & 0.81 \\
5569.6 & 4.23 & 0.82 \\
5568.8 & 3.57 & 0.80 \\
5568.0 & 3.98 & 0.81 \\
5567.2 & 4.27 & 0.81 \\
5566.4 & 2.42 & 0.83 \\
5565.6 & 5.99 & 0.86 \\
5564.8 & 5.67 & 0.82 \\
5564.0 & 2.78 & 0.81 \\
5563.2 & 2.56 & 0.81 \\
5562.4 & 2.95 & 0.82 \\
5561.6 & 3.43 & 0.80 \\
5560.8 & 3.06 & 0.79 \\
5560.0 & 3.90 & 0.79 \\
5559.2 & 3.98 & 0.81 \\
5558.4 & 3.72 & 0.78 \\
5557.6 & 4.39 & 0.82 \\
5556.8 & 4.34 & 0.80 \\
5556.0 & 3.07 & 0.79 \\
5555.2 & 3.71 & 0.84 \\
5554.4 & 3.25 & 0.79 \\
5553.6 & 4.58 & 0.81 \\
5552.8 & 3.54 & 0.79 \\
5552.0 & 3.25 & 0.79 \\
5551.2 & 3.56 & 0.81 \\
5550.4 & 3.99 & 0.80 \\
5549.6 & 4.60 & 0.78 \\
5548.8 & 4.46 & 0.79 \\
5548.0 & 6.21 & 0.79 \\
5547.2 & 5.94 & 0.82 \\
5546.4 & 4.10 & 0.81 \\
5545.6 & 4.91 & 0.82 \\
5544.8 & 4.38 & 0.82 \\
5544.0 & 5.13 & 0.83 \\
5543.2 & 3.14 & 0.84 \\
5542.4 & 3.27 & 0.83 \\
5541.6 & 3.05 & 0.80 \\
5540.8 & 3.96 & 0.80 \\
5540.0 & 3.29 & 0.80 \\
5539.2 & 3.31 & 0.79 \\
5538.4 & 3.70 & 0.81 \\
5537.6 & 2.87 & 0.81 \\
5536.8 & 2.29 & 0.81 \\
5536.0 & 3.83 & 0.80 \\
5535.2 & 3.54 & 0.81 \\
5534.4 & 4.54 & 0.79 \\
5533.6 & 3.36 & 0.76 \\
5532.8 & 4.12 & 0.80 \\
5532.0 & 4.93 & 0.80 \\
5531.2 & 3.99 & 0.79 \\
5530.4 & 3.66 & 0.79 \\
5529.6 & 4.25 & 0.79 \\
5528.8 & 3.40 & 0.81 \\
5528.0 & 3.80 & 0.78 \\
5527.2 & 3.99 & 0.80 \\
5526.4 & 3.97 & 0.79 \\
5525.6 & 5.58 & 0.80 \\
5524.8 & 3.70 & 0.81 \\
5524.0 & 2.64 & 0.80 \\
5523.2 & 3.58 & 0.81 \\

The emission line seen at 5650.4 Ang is [O III] 5007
